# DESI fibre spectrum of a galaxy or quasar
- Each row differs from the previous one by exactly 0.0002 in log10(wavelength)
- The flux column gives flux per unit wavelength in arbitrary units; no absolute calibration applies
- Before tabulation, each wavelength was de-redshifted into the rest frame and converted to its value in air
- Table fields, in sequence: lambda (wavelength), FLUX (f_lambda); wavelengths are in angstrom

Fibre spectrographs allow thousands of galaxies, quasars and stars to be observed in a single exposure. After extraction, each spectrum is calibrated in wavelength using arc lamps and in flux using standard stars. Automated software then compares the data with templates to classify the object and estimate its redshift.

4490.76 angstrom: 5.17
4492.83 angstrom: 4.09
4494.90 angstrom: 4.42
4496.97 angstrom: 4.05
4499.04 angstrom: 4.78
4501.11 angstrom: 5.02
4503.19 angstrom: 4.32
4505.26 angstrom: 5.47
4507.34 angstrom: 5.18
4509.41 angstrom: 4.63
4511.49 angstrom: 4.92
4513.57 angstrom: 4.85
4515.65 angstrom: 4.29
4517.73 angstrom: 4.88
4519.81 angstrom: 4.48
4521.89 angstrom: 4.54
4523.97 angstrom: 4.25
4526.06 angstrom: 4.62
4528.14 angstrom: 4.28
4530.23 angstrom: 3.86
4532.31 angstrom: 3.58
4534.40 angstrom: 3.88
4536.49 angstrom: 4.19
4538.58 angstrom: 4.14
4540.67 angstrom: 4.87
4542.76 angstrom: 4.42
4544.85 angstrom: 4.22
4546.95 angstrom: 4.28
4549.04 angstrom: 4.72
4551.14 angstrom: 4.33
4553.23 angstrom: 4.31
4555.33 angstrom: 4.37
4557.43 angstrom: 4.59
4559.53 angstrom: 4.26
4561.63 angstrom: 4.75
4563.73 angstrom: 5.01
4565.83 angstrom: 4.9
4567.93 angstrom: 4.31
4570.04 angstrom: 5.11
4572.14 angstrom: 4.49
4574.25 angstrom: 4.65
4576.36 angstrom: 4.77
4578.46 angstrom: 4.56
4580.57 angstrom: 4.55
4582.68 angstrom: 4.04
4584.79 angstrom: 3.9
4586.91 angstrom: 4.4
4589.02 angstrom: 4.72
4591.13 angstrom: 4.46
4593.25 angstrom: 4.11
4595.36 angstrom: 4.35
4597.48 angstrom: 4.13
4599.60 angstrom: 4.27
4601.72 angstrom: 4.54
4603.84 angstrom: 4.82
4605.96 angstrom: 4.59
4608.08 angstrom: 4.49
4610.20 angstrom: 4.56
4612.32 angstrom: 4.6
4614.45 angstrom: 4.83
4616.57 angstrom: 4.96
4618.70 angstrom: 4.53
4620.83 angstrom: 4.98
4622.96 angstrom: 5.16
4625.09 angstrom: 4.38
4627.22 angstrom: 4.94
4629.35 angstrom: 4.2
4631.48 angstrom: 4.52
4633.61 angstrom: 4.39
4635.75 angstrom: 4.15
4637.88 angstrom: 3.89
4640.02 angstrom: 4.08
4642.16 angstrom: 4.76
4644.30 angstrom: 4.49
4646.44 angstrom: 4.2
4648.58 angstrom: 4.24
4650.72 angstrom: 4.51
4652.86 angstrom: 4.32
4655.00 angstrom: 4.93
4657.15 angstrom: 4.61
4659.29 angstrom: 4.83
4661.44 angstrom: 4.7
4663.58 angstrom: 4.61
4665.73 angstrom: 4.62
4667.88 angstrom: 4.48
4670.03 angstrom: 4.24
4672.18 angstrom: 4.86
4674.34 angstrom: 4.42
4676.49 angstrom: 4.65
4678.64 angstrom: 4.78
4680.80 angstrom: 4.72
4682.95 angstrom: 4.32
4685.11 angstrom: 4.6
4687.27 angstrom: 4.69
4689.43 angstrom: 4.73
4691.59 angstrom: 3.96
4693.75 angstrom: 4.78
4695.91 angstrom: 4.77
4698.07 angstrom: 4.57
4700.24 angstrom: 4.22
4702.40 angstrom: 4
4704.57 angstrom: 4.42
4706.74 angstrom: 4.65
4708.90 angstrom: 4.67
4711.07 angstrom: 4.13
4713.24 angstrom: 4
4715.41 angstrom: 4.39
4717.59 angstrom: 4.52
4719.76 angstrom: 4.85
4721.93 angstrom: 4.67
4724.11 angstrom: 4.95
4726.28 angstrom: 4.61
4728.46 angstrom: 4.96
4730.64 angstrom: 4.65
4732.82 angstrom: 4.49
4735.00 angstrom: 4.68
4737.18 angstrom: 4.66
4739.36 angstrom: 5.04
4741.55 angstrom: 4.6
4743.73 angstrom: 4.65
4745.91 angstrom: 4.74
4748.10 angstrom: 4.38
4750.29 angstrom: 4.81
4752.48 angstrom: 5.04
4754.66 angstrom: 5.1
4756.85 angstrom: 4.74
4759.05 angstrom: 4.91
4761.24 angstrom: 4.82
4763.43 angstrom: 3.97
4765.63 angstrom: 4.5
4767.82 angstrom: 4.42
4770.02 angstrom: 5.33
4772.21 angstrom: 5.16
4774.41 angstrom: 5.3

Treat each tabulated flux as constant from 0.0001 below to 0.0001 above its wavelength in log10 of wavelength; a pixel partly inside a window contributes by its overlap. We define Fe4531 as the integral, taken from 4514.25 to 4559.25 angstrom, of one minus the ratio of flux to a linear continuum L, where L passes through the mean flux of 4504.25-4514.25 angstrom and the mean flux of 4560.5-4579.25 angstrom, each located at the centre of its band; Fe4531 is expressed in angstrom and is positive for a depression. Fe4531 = 5.0 angstrom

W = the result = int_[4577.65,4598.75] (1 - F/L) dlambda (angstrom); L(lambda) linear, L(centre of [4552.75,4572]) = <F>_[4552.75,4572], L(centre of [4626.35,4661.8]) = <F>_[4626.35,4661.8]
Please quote 1.2 angstrom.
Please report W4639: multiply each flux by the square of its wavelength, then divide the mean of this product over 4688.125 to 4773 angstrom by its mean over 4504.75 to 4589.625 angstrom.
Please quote 1.12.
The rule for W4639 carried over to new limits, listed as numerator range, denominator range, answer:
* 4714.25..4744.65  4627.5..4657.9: 1.11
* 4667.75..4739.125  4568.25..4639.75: 1.05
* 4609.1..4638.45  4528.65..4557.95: 1.11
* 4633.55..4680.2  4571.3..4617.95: 1.03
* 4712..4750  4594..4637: 1.07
